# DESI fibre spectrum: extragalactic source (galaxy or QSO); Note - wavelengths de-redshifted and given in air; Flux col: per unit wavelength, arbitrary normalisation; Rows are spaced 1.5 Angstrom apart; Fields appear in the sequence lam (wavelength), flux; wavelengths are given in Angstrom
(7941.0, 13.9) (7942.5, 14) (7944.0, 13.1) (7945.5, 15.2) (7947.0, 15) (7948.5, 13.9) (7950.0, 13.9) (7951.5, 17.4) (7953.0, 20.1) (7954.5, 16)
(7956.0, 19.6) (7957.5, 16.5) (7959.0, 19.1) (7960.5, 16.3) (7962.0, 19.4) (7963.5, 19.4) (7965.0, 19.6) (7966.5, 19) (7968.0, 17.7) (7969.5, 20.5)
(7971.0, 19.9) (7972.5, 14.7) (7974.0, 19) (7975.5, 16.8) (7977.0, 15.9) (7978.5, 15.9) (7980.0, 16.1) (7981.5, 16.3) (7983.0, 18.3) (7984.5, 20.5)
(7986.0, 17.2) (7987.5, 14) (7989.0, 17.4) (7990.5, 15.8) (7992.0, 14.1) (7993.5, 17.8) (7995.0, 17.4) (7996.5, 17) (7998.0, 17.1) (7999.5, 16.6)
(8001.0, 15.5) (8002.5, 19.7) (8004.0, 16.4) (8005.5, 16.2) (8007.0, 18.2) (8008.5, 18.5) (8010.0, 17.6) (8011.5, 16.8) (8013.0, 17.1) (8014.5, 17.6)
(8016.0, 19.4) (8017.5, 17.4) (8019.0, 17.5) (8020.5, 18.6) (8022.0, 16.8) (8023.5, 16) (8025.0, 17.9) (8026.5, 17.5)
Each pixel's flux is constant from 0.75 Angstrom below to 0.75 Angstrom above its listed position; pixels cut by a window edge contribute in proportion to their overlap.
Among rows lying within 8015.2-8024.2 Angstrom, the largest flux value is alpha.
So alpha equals 19.4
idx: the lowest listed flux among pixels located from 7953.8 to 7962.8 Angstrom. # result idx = 16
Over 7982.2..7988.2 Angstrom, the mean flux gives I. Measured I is 17.5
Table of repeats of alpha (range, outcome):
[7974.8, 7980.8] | 16.8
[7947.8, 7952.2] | 17.4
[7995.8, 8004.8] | 19.7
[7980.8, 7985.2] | 20.5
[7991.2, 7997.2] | 17.8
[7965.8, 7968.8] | 19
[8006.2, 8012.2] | 18.5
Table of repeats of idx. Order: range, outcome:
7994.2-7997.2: 17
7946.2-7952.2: 13.9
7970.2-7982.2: 14.7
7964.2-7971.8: 17.7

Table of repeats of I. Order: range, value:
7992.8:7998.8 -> 17.3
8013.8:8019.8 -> 18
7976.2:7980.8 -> 16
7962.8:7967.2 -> 19.3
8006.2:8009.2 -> 18.3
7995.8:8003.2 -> 17.2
